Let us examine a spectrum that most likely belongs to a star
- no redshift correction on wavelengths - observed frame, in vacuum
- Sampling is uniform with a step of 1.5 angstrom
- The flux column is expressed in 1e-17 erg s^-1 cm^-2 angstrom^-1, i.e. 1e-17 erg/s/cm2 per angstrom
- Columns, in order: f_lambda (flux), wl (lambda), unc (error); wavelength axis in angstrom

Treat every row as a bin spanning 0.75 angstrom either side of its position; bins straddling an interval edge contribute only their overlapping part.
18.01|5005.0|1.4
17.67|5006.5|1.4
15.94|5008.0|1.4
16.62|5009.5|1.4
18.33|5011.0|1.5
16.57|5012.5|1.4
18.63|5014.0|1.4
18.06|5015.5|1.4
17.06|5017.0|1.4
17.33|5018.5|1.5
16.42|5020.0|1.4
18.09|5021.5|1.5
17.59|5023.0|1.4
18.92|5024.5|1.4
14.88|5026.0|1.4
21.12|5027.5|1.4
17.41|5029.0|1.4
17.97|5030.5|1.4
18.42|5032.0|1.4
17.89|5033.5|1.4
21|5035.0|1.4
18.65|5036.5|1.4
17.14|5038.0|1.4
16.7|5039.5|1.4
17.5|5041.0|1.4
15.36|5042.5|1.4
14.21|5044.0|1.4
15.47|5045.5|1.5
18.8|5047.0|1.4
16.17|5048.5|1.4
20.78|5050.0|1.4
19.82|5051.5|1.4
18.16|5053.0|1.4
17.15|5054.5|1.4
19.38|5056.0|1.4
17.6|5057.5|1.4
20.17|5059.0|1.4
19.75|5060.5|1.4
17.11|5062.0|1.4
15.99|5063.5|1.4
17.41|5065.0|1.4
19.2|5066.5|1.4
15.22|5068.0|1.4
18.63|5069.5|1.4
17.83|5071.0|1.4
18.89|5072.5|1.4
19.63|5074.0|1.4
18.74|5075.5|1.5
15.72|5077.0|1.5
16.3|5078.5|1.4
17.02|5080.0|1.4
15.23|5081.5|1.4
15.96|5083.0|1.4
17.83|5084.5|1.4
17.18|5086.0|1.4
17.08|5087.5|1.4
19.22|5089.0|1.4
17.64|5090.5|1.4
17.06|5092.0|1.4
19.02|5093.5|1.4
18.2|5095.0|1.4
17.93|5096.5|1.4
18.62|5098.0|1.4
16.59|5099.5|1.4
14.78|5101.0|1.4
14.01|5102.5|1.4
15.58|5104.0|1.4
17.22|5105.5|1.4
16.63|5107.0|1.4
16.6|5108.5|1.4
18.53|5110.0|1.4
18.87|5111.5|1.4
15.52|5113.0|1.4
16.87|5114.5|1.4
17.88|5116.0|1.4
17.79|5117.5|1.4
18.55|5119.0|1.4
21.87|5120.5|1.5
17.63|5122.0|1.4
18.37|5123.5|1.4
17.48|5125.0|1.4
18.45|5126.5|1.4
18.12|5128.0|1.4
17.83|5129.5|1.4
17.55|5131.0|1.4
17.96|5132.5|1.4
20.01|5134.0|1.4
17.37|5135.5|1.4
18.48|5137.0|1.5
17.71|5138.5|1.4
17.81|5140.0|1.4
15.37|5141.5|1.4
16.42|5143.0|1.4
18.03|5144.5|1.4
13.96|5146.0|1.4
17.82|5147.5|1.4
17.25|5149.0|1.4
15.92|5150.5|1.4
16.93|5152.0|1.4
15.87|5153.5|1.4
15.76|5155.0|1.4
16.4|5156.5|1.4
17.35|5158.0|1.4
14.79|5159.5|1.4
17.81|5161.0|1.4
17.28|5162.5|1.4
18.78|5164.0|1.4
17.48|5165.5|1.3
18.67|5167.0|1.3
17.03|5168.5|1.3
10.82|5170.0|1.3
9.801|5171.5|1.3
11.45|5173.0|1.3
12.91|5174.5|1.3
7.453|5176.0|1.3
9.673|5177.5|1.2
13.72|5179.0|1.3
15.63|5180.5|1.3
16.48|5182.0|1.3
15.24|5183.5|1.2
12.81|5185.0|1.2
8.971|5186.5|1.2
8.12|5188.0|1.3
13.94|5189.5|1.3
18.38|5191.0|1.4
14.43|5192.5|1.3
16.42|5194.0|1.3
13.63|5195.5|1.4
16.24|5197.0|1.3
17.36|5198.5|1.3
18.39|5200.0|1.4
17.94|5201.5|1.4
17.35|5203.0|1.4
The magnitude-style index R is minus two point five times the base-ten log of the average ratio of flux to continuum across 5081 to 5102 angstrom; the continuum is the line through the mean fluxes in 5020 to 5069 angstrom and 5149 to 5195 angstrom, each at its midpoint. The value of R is -0.04 mag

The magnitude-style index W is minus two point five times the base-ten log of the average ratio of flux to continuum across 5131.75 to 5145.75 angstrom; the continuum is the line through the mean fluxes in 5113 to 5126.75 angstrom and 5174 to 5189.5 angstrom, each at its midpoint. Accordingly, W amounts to -0.08 mag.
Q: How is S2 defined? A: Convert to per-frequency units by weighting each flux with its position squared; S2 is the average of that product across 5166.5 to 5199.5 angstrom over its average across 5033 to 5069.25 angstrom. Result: 0.8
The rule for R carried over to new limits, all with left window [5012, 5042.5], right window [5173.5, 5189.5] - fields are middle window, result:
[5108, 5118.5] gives -0.19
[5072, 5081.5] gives -0.10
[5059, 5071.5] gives -0.09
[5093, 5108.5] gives -0.11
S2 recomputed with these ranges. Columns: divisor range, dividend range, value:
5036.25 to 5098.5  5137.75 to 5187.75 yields 0.89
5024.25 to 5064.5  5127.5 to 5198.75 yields 0.91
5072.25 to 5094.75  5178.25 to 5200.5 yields 0.87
